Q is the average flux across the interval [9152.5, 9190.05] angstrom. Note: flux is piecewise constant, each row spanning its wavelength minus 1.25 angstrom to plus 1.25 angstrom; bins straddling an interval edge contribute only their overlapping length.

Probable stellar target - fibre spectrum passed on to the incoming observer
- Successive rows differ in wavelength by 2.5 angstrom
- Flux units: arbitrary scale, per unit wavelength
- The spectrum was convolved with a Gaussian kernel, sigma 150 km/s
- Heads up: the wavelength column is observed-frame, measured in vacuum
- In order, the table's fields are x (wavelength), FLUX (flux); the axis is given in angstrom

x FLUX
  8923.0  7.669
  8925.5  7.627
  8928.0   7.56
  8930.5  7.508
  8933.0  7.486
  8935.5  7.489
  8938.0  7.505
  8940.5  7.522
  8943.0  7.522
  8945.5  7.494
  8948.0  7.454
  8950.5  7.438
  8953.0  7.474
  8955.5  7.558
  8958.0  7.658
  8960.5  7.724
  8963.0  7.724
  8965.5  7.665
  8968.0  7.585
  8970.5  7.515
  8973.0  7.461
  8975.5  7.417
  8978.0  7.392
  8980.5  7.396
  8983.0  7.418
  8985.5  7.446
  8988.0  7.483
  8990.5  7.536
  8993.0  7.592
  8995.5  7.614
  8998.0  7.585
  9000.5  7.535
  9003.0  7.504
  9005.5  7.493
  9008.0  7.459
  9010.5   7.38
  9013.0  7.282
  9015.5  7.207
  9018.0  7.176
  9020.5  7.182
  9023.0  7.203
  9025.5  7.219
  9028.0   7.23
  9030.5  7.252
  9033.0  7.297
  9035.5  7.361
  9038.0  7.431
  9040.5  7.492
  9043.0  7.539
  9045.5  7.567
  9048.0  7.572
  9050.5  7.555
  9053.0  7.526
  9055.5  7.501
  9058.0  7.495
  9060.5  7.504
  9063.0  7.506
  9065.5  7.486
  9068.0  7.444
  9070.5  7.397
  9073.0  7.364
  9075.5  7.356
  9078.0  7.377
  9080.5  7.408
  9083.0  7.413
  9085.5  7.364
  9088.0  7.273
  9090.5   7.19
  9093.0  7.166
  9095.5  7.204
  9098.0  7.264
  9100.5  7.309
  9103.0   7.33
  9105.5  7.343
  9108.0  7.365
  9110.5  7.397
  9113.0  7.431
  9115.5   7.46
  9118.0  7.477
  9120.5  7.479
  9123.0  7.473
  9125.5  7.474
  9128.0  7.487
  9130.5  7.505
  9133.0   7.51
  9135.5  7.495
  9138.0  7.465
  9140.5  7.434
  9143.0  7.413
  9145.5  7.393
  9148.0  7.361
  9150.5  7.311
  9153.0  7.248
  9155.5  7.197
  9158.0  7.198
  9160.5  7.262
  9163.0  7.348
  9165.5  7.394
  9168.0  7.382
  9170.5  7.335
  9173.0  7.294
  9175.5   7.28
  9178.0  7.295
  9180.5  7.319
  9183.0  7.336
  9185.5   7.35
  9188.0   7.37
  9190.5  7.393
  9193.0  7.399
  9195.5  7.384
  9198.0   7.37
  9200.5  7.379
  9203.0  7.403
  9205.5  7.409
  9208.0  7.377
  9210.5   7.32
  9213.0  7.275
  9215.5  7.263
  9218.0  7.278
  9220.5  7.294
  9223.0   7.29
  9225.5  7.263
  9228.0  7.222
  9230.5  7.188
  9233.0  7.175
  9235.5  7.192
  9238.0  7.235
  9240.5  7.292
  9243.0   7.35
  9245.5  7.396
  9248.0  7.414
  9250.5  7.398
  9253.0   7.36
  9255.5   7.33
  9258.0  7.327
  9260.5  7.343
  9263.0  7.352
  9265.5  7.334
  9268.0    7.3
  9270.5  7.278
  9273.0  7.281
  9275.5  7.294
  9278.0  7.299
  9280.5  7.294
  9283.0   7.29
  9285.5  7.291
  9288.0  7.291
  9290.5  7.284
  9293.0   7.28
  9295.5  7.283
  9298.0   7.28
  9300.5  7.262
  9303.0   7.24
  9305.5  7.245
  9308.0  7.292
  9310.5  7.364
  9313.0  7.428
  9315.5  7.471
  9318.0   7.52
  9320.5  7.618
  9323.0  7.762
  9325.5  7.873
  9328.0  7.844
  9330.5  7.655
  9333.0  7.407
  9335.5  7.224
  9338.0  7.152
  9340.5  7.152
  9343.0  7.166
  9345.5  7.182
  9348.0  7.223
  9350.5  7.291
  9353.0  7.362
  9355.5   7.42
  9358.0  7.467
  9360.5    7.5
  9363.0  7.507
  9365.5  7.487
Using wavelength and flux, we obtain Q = 7.31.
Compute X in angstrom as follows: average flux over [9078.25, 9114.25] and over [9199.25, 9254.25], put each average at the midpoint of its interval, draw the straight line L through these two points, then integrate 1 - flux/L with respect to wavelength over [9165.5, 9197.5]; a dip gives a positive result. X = -0.2 angstrom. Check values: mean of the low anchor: 7.32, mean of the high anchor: 7.31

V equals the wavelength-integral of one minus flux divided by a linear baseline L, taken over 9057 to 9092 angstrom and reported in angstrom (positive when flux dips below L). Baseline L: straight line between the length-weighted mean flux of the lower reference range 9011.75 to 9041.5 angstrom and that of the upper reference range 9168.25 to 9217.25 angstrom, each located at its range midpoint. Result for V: -0.5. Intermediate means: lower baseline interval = 7.28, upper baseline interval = 7.34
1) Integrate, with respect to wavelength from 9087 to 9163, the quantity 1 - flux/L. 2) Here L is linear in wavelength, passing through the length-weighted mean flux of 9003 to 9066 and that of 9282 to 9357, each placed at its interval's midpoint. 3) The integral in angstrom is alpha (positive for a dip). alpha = 0.3 angstrom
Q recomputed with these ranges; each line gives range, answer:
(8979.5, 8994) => 7.48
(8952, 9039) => 7.44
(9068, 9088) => 7.38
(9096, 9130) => 7.4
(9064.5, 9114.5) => 7.34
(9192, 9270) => 7.32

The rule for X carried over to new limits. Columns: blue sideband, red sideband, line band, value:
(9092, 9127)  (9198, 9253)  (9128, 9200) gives -0.19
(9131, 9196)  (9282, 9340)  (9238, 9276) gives 0.27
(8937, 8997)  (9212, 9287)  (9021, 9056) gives 0.30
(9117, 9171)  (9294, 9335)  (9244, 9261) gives 0.16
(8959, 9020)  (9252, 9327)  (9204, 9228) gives 0.29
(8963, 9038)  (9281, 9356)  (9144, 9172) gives 0.31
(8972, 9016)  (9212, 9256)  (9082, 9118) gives 0.28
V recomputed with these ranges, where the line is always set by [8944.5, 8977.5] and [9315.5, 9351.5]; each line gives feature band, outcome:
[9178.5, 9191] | 0.2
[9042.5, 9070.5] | 0.0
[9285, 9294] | 0.2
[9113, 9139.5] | 0.1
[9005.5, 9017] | 0.3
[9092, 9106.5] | 0.5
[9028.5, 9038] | 0.3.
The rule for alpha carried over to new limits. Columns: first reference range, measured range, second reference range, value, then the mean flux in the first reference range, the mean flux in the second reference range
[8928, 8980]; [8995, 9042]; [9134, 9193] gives 0.70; 7.53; 7.34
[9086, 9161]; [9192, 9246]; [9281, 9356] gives 0.46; 7.36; 7.37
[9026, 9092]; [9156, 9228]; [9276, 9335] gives 0.84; 7.42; 7.41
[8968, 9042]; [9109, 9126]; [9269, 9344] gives -0.15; 7.4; 7.37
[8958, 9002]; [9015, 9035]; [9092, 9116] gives 0.63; 7.54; 7.32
